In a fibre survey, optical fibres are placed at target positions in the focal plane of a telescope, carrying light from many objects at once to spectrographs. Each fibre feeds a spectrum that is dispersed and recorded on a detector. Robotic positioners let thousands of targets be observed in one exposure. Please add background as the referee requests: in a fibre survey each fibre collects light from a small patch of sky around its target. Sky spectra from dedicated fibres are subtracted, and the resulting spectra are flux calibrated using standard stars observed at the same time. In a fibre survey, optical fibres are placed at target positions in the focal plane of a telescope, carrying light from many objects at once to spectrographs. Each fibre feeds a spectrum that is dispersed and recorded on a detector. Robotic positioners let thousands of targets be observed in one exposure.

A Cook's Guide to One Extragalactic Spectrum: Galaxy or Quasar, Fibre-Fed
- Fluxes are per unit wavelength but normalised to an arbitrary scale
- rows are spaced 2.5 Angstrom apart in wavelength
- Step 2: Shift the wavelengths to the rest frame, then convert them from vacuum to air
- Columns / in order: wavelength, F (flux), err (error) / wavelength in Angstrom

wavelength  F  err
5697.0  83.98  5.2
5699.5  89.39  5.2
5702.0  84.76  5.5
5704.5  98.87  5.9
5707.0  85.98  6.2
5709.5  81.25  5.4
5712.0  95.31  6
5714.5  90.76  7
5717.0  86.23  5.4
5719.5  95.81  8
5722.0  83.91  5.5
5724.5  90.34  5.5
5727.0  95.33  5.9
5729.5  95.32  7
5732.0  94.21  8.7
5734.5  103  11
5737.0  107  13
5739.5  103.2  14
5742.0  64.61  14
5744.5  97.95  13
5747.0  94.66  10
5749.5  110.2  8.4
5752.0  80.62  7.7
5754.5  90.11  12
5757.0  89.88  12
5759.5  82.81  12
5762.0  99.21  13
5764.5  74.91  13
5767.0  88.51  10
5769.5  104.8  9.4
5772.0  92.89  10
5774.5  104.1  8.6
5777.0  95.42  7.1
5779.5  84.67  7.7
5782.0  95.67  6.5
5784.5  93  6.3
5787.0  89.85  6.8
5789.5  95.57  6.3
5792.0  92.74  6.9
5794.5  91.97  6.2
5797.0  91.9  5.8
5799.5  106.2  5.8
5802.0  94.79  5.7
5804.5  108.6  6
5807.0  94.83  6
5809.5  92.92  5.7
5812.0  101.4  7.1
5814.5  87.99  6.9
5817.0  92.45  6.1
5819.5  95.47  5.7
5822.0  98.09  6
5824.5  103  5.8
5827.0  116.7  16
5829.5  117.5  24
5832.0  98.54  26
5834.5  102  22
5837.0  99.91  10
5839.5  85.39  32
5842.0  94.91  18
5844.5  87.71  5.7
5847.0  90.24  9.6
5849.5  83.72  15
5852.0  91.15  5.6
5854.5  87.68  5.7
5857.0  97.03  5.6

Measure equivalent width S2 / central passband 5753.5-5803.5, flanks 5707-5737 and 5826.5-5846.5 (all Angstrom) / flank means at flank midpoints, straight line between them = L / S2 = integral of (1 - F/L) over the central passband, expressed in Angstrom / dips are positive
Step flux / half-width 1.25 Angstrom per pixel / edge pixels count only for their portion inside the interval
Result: 1.4 Angstrom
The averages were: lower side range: 92.3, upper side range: 99.3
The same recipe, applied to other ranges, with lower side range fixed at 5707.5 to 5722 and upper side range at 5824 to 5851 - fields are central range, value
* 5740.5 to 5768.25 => 1.0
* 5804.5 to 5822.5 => 0.1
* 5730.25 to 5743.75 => -0.6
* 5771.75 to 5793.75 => 0.1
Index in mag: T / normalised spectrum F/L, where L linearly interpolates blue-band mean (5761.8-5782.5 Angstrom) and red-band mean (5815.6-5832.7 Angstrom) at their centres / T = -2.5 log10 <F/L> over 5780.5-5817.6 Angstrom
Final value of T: 0.03 mag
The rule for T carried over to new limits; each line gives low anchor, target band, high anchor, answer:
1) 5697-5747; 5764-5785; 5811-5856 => 0.01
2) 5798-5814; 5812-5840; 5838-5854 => -0.07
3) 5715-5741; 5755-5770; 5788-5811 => 0.08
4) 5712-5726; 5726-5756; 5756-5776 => -0.04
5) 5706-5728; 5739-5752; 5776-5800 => -0.02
